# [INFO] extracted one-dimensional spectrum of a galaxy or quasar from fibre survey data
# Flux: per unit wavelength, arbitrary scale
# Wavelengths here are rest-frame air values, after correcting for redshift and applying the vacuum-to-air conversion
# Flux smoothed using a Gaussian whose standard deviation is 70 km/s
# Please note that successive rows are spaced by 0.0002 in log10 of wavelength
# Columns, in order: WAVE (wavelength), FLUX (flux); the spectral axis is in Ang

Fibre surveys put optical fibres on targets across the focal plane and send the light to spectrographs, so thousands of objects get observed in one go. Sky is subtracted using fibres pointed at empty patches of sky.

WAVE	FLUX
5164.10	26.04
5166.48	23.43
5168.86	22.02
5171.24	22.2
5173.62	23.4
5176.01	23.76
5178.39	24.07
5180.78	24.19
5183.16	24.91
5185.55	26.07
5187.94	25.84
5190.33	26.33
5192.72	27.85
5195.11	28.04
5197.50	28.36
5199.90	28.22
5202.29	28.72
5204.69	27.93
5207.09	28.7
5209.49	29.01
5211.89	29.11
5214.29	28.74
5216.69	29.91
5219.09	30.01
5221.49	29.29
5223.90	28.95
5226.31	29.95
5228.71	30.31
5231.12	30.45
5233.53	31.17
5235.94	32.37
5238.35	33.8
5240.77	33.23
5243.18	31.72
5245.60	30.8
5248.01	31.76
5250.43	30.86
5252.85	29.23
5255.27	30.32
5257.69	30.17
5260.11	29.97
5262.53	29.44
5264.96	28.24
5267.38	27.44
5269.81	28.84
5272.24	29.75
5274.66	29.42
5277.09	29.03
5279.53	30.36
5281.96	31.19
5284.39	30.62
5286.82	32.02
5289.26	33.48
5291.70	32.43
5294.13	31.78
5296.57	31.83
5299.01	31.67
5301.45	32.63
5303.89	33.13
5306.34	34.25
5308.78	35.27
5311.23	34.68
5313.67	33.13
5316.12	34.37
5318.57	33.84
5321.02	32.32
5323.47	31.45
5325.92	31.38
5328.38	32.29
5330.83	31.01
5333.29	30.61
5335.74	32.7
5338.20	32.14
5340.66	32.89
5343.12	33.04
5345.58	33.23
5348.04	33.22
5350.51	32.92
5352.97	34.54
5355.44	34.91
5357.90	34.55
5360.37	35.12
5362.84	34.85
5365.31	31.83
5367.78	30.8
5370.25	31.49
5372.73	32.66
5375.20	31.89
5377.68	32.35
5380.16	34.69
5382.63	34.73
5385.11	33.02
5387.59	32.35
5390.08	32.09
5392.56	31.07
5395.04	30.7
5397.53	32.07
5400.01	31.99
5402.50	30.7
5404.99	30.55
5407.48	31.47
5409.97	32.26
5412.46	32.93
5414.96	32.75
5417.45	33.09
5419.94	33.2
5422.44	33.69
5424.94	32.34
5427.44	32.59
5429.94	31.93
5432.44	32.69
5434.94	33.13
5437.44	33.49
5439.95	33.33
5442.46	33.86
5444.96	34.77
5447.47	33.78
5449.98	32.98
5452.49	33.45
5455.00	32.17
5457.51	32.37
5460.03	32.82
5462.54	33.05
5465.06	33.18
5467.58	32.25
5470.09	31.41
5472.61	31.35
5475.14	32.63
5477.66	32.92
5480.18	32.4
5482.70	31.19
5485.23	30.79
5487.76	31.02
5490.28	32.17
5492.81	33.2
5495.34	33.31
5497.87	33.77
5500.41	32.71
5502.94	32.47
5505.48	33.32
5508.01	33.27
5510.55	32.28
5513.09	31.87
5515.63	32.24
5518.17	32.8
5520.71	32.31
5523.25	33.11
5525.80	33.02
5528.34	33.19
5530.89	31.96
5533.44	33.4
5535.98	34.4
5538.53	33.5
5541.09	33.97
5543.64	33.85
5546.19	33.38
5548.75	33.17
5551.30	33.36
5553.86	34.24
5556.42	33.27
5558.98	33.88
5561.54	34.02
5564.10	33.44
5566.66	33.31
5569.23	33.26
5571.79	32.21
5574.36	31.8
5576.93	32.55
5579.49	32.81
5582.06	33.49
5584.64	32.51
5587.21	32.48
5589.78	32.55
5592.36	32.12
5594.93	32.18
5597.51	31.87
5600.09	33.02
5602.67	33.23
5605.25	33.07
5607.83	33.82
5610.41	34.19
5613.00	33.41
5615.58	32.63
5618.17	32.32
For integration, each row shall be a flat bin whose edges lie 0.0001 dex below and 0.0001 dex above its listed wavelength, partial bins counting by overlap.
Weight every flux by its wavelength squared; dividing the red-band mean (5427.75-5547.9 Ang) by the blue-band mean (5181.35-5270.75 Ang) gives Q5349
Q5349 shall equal 1.23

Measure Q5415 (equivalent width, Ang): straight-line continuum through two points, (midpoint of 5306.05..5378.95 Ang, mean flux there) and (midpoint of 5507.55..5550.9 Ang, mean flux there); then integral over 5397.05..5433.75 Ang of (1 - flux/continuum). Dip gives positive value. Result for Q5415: 0.8 Ang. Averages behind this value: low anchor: 33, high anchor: 33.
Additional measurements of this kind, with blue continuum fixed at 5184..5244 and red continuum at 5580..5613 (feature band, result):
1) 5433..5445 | -0.8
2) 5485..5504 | -0.3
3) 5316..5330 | -1.0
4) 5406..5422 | -0.7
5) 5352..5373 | -1.9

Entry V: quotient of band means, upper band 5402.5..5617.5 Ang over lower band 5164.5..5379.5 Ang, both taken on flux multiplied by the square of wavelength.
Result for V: 1.2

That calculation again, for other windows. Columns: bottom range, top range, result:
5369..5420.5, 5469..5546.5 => 1.06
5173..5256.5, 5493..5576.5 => 1.29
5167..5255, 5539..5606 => 1.33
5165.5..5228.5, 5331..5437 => 1.30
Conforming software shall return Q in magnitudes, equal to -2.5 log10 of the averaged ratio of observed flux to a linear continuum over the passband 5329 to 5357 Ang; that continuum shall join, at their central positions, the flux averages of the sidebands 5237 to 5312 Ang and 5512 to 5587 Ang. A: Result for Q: -0.038 mag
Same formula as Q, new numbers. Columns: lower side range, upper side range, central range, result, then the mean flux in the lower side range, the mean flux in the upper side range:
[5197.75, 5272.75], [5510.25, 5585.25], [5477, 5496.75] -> 0.01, 29.9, 33.1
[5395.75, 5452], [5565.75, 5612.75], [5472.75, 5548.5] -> 0.00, 32.7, 32.8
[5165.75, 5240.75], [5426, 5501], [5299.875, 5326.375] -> -0.12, 27.8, 32.7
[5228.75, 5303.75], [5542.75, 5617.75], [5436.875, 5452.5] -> -0.05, 30.9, 33.1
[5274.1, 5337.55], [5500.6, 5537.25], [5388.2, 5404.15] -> 0.04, 32.2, 32.8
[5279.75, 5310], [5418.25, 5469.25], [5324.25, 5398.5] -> 0.00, 32.5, 33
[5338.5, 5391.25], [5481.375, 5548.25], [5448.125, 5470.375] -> 0.01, 33.2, 32.8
